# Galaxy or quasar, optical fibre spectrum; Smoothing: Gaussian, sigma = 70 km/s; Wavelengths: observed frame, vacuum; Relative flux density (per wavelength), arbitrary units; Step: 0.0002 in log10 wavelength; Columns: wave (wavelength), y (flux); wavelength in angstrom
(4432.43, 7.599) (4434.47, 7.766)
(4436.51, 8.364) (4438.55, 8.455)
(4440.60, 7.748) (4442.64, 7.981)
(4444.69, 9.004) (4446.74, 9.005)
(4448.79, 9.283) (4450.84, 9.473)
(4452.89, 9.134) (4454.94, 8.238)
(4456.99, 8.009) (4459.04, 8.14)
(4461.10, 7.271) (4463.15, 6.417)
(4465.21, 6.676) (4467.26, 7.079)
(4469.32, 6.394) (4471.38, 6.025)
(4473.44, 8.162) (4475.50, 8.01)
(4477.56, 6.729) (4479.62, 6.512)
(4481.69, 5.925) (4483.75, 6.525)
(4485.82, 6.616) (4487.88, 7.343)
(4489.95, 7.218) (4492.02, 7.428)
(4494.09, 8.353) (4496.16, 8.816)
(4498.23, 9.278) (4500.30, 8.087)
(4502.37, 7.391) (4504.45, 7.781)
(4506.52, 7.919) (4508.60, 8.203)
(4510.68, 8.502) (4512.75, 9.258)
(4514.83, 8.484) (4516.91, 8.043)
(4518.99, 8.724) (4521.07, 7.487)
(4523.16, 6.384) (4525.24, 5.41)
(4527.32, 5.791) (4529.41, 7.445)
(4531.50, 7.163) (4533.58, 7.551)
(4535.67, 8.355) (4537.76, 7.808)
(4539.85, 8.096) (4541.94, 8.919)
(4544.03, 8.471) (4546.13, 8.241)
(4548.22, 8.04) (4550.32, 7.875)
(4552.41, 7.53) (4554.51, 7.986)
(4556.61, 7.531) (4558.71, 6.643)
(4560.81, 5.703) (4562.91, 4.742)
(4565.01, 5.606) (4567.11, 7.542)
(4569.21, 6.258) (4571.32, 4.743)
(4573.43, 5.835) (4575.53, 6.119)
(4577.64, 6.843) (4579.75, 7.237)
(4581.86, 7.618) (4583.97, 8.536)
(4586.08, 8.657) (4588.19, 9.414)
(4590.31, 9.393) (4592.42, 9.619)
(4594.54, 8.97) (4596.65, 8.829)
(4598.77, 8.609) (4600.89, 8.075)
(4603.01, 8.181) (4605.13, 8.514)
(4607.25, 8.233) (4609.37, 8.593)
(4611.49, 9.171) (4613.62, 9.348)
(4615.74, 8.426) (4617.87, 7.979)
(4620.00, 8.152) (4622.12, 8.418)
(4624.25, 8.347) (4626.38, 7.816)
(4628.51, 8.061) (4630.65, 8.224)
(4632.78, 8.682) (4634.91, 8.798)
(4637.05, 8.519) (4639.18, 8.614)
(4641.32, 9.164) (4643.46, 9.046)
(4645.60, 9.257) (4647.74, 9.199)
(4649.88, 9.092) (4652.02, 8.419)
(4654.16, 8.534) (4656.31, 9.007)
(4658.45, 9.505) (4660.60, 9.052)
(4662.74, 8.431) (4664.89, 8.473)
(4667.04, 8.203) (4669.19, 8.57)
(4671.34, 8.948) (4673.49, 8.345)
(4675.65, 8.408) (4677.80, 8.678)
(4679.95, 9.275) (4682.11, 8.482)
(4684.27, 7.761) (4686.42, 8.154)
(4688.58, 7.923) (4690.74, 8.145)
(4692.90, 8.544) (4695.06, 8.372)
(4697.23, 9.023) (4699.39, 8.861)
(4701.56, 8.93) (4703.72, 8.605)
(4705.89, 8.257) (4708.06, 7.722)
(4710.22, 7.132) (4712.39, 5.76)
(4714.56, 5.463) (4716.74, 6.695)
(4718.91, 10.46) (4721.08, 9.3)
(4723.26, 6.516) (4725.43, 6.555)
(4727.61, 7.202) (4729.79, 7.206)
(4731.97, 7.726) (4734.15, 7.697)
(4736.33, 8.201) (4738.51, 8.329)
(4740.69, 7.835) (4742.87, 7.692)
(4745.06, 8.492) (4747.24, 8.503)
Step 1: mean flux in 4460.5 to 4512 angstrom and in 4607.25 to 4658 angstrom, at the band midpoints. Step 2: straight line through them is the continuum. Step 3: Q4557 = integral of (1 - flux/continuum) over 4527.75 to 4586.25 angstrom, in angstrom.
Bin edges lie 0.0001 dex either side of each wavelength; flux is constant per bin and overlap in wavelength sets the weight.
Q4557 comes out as 5.7 angstrom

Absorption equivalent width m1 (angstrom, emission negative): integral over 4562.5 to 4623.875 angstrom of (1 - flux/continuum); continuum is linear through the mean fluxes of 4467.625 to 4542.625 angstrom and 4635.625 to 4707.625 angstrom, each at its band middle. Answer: 1.9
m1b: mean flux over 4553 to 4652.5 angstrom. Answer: 8.02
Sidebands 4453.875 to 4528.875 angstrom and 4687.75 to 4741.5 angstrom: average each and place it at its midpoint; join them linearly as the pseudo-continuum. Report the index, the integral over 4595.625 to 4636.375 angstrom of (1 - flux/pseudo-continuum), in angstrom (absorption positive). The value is -4.04 angstrom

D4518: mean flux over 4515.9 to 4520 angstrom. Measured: 8.38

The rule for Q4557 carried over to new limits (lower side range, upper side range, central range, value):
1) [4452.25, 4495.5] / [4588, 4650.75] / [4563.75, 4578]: 3.7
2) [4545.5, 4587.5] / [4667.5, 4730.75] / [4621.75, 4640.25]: -2.2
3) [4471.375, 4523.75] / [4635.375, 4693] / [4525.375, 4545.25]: 0.7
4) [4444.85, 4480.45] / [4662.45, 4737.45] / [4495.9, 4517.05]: -1.5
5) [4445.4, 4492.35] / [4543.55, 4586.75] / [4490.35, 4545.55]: -5.0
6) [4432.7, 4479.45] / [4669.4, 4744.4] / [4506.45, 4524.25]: -0.5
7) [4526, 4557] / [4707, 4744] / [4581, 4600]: -2.9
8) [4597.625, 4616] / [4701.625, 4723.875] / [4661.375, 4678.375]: -1.0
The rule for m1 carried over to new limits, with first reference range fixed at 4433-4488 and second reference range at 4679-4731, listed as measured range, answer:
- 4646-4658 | -1.59 angstrom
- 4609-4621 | -1.22 angstrom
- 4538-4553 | -0.83 angstrom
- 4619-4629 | -0.43 angstrom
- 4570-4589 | 1.46 angstrom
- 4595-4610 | -1.24 angstrom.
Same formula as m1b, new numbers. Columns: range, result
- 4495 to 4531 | 7.81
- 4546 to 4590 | 7.1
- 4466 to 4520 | 7.64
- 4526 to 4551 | 7.78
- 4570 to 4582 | 6.3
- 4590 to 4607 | 8.72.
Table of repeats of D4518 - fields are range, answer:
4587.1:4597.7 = 9.24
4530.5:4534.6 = 7.37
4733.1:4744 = 7.96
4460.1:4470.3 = 6.77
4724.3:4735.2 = 7.27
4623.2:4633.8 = 8.22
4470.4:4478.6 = 7.24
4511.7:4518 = 8.6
